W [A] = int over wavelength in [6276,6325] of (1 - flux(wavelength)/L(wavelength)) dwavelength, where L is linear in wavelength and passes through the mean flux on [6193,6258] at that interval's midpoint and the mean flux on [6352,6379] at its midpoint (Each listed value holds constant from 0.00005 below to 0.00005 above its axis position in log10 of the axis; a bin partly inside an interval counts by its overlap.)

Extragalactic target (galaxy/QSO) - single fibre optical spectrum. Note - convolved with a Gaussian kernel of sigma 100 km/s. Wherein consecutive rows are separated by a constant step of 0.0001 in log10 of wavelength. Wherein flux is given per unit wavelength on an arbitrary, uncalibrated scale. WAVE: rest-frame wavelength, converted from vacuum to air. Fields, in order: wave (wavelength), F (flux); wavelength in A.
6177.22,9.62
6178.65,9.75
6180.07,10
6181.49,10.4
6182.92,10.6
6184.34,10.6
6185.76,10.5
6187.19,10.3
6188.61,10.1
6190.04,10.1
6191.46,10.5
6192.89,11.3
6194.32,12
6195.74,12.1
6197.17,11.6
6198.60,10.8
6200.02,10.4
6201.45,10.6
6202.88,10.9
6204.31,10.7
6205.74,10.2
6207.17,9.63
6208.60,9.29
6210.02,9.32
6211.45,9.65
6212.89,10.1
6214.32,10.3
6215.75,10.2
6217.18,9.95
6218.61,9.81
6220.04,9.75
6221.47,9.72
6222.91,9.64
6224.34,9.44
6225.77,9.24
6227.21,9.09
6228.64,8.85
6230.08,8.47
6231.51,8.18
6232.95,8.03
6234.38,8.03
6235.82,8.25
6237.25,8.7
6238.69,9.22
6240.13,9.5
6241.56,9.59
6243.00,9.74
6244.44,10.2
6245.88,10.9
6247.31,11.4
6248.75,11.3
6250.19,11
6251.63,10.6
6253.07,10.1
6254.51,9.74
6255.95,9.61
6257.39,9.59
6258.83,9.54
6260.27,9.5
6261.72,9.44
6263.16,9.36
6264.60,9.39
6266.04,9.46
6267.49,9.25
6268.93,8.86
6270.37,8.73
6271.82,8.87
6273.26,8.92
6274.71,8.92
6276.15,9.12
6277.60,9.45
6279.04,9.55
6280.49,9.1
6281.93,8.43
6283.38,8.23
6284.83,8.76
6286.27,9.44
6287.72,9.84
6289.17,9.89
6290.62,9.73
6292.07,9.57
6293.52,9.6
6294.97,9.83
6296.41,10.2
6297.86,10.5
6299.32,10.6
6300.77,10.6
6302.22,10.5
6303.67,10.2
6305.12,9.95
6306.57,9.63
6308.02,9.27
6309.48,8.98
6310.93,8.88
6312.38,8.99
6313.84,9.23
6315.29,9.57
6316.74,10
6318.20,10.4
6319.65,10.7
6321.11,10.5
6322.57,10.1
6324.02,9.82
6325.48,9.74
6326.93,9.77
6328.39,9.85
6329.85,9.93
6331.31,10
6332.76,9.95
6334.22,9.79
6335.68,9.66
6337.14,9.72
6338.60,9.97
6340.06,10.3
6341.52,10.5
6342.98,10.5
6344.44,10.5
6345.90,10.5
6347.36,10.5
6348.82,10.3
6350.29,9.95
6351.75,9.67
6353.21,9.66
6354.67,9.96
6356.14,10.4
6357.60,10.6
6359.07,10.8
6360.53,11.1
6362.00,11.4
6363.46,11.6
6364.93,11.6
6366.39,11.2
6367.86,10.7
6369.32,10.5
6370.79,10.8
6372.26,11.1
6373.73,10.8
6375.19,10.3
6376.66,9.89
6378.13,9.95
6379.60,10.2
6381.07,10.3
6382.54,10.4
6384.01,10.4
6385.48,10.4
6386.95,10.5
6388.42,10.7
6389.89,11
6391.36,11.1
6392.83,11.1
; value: 3.0 A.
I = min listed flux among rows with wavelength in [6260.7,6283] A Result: 8.43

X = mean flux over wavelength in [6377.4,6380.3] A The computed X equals 10.1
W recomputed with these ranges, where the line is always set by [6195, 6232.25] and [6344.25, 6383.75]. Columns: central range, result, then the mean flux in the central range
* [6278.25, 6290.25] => 1.2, 9.18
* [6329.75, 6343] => 0.5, 10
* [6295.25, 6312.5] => 0.7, 9.89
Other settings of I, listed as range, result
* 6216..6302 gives 8.03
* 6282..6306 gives 8.23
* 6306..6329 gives 8.88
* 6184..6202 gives 10.1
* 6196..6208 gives 9.63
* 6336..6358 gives 9.66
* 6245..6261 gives 9.5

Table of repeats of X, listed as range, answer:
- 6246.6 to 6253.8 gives 10.9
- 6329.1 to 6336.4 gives 9.87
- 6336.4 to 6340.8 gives 9.99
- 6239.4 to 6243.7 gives 9.61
